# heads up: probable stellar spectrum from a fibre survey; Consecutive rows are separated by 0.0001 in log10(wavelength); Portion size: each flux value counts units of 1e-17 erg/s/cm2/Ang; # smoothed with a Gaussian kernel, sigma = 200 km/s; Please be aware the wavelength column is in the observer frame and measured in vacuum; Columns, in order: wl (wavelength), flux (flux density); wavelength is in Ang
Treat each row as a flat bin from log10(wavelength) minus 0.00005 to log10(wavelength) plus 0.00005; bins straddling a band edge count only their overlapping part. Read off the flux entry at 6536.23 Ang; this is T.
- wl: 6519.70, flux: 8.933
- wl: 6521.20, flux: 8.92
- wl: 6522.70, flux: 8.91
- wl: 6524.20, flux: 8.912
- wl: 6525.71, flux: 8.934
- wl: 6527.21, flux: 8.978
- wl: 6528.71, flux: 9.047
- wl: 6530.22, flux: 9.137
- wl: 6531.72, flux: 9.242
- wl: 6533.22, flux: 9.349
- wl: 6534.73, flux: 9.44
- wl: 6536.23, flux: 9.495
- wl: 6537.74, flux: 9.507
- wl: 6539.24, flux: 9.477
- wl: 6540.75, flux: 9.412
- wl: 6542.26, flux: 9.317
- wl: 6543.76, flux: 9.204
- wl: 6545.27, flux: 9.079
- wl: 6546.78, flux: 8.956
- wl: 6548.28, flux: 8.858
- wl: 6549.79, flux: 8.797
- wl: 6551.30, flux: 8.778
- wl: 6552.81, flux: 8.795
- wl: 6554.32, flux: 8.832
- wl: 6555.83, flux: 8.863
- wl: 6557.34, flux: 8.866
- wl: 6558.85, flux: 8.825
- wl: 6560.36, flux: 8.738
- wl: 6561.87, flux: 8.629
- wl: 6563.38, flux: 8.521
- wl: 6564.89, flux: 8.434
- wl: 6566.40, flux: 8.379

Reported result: 9.495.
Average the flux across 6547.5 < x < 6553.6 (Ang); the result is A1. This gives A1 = 8.81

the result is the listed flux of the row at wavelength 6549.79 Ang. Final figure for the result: 8.797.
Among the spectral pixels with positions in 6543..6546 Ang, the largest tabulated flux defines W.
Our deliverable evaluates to 9.204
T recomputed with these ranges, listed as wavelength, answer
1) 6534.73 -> 9.44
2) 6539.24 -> 9.477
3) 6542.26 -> 9.317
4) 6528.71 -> 9.047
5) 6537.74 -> 9.507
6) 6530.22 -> 9.137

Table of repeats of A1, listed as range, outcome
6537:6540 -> 9.5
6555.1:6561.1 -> 8.82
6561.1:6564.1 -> 8.58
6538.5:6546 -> 9.29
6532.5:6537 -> 9.42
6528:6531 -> 9.09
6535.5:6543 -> 9.43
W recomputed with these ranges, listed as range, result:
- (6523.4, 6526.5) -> 8.934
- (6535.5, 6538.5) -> 9.507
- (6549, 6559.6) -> 8.866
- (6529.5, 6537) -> 9.495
